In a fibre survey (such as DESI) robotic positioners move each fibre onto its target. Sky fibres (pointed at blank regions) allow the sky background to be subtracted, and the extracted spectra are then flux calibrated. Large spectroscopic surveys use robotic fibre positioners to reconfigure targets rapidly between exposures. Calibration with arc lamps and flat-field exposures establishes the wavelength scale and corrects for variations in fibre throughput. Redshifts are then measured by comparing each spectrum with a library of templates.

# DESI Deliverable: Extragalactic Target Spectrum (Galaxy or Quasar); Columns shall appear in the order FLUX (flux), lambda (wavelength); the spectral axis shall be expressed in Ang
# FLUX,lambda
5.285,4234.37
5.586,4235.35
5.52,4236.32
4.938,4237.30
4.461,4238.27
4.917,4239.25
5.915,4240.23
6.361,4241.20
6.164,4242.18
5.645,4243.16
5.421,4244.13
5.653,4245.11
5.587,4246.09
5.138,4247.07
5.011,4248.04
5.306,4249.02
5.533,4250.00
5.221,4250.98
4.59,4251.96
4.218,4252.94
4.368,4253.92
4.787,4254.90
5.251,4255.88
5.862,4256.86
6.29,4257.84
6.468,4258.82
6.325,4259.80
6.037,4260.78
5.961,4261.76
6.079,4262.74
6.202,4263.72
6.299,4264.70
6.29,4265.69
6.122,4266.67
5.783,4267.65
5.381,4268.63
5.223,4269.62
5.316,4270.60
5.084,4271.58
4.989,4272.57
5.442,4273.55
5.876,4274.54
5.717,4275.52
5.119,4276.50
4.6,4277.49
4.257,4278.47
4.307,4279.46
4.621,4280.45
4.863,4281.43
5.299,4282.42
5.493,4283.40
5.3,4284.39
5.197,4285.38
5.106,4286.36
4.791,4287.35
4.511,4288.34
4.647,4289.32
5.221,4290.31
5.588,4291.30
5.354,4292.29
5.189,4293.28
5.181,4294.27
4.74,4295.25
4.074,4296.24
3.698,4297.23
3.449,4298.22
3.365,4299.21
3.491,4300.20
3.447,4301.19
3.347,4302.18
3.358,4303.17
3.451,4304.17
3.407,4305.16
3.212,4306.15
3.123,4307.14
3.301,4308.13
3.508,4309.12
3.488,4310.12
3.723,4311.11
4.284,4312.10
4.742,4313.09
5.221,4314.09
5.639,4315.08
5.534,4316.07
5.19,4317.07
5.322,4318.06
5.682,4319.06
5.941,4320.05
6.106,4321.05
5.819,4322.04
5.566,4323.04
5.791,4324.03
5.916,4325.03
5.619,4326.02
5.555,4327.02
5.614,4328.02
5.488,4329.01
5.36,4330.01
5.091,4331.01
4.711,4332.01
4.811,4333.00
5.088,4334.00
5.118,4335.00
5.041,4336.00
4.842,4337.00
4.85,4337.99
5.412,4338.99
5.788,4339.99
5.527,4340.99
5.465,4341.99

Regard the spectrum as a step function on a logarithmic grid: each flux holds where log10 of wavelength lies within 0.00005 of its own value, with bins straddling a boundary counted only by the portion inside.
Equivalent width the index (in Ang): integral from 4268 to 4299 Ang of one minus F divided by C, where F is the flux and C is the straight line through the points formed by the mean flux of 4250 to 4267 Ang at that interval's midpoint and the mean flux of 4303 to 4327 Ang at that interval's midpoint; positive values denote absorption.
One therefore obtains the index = 1.85 Ang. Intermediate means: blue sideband 5.66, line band 4.94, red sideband 4.74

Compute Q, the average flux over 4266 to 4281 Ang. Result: 5.2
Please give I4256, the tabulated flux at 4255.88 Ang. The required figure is 5.251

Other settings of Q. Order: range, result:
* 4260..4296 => 5.31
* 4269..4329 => 4.77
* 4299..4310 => 3.37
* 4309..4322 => 5.02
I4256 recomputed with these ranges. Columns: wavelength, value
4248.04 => 5.011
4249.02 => 5.306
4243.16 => 5.645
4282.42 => 5.299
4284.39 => 5.3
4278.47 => 4.257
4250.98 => 5.221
